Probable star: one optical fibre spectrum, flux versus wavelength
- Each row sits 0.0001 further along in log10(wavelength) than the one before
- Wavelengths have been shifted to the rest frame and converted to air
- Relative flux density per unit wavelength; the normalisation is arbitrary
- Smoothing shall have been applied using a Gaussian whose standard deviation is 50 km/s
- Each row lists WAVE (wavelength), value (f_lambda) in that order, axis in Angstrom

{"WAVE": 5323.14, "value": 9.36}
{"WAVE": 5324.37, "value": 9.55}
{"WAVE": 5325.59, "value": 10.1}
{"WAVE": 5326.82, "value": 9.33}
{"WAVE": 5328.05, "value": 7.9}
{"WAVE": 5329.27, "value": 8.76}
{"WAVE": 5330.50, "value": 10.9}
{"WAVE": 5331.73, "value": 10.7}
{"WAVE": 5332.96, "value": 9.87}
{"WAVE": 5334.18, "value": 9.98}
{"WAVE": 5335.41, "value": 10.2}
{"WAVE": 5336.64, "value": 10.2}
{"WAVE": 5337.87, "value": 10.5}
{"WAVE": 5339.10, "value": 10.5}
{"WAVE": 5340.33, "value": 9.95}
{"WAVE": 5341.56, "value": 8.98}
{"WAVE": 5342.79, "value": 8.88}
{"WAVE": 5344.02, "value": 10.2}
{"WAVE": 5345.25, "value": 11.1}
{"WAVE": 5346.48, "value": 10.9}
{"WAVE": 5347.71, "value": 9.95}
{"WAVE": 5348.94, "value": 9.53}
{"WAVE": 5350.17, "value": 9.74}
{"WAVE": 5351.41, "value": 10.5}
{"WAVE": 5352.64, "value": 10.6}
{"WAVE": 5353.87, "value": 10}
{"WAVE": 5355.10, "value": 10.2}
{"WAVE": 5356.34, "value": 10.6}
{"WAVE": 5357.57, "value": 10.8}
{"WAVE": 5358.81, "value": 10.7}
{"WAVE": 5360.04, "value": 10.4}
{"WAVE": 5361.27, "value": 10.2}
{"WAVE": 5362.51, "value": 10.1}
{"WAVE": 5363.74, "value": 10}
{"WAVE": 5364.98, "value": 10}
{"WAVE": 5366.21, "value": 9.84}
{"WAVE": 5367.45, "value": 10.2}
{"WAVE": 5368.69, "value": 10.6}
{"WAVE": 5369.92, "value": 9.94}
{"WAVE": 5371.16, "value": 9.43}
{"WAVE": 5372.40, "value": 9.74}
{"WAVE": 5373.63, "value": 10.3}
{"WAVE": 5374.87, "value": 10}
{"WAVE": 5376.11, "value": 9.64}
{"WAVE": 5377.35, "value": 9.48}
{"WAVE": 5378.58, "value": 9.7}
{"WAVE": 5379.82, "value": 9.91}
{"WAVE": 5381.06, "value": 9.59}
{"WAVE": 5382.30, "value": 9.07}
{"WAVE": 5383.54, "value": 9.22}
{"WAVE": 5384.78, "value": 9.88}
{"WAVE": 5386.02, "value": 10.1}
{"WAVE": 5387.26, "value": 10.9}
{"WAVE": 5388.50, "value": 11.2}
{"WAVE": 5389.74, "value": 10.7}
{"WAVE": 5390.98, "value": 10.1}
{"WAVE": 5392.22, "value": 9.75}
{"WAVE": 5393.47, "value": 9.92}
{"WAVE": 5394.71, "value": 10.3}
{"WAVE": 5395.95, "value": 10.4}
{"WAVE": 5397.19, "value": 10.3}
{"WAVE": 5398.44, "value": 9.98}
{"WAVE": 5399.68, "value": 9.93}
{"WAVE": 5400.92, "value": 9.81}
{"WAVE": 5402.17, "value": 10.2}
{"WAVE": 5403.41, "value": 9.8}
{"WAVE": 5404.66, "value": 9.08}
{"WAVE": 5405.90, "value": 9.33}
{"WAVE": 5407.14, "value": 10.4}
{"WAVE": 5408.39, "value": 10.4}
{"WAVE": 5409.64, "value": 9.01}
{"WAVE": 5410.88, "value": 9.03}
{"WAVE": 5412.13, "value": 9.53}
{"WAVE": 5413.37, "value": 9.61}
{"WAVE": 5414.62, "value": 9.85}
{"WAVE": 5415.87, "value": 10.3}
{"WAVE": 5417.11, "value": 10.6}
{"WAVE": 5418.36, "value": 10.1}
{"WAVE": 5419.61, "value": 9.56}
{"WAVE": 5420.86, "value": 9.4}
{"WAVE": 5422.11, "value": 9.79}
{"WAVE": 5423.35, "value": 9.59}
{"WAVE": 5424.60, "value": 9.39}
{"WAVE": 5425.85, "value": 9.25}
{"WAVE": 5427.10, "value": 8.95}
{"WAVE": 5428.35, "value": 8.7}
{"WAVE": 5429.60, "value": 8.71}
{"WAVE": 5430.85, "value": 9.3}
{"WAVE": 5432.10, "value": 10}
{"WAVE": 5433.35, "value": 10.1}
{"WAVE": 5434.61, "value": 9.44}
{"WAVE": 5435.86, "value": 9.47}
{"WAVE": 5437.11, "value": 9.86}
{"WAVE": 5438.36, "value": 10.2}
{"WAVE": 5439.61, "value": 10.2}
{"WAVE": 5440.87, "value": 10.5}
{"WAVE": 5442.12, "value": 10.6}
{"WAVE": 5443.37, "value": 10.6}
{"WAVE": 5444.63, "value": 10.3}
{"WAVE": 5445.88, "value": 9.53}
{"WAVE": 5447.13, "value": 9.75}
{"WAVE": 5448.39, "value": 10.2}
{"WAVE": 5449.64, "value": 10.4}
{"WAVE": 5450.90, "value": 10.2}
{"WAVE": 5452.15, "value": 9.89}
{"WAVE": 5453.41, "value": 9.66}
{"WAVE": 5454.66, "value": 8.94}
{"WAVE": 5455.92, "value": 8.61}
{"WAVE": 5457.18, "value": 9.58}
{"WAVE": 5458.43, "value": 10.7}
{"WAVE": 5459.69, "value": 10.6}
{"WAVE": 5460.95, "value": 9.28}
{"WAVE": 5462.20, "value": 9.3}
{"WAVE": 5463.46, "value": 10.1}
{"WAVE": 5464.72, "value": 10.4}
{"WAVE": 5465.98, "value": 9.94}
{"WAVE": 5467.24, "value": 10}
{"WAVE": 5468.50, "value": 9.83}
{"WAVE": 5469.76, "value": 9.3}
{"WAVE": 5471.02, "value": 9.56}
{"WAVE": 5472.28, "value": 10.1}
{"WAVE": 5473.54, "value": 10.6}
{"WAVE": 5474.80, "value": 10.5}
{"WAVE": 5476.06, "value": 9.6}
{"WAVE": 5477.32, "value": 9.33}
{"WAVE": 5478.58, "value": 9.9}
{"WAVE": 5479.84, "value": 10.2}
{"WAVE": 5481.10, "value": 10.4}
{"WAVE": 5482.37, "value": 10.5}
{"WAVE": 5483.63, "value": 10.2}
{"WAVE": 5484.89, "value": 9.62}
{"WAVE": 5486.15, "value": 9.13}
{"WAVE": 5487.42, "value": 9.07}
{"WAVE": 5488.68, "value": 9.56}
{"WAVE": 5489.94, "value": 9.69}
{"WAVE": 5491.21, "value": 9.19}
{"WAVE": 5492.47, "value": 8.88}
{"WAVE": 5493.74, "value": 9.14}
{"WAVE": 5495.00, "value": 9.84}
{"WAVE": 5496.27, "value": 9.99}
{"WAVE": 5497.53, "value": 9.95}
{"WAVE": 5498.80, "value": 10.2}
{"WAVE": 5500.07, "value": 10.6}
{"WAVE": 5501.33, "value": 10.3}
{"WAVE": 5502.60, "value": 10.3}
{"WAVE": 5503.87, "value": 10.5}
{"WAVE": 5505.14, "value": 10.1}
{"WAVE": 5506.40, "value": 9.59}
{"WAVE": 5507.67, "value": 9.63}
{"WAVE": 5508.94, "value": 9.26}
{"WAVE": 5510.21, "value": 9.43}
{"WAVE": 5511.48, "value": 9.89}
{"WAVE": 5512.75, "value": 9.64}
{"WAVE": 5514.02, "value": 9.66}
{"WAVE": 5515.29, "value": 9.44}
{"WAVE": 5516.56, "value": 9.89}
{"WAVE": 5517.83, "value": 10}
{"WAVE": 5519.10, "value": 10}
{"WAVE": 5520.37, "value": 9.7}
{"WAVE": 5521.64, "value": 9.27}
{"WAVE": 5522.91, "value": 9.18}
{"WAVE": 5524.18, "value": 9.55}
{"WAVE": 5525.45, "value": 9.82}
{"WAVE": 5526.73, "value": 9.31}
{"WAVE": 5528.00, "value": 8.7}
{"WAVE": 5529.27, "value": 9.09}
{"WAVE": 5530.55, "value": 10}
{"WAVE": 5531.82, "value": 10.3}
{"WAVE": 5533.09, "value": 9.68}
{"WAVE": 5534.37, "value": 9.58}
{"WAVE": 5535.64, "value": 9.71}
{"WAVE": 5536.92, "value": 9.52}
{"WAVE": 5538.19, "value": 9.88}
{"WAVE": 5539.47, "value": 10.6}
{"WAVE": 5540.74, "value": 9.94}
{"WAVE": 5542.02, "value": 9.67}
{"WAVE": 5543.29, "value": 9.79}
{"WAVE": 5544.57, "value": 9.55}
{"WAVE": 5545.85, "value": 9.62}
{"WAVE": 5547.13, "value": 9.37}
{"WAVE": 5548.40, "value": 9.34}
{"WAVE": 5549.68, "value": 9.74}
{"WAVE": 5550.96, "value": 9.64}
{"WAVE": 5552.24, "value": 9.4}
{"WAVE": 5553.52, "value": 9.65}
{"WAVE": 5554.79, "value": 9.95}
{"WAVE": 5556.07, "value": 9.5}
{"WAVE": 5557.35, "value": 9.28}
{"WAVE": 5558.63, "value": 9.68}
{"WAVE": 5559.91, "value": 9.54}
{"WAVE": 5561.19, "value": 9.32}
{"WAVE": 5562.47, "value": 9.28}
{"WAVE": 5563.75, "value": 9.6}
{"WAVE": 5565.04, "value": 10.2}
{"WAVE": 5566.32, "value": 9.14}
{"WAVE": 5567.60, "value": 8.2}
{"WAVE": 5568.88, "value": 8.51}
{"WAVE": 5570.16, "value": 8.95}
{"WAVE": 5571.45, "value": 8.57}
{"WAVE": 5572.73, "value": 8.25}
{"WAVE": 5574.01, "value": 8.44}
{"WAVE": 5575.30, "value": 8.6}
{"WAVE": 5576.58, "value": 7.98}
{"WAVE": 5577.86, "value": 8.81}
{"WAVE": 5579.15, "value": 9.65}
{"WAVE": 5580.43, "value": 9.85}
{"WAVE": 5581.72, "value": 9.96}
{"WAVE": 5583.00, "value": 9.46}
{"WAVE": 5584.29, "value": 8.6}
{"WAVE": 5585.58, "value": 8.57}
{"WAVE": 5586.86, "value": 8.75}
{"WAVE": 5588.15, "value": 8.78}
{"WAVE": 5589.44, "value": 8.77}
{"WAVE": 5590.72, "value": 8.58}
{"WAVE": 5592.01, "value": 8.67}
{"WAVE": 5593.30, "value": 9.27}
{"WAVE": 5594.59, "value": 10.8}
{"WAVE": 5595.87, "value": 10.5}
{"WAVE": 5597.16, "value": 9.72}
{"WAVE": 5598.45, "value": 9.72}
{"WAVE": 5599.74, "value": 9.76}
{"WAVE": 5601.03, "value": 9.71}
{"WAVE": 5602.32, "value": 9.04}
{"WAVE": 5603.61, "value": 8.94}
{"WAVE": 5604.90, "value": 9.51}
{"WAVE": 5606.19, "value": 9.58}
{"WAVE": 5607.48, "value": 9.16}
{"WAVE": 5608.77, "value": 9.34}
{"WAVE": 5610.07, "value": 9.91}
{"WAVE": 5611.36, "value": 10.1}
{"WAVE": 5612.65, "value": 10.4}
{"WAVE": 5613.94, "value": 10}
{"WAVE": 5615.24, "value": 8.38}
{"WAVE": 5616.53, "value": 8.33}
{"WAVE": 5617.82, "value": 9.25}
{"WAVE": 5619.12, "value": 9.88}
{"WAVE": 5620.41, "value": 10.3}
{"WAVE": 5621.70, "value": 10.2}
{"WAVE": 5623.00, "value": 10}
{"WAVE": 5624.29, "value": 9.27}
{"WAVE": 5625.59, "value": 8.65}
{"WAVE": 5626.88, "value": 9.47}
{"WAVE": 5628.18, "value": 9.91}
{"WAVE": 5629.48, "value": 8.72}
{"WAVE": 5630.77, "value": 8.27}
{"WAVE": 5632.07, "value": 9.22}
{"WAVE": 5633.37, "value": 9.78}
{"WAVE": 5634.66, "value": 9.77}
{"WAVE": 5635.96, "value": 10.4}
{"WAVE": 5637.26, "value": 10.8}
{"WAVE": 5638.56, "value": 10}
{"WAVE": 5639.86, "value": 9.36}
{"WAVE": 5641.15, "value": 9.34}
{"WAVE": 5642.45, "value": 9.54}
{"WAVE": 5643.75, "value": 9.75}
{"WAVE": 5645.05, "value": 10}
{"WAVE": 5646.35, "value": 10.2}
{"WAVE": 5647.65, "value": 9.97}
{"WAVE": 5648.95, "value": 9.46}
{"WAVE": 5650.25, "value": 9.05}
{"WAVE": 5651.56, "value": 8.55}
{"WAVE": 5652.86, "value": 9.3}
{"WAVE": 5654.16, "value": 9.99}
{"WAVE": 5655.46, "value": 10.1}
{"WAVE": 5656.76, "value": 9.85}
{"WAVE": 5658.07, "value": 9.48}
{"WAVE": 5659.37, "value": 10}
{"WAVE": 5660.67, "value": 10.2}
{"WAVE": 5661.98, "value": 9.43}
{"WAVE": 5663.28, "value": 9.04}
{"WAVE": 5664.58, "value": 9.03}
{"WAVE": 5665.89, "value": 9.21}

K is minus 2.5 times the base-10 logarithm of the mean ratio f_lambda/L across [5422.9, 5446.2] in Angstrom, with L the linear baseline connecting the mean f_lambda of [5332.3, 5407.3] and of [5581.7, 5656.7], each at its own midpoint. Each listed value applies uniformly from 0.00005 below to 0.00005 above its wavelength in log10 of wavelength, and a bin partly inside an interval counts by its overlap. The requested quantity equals 0.021 mag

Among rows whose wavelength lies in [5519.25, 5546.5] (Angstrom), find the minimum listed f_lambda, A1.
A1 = 8.7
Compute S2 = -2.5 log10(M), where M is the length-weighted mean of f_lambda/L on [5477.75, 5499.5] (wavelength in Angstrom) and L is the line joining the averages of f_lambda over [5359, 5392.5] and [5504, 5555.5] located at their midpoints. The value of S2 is 0.003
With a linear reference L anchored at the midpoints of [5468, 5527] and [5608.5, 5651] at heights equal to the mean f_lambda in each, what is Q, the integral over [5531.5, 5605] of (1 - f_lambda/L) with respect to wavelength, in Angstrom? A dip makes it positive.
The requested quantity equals 2.4 Angstrom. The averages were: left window 9.78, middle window 9.36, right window 9.6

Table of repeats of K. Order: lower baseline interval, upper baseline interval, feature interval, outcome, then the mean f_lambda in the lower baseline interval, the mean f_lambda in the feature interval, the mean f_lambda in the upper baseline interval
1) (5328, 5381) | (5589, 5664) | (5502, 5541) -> 0.005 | 10.1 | 9.71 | 9.57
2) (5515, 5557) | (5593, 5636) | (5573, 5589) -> 0.078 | 9.65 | 8.93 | 9.56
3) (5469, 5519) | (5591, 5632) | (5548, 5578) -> 0.055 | 9.81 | 9.15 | 9.49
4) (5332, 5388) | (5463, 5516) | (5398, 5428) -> 0.030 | 10.1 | 9.69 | 9.83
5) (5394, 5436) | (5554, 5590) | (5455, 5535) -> -0.043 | 9.7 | 9.76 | 9.08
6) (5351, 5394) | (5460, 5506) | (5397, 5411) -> 0.027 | 10.1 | 9.78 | 9.87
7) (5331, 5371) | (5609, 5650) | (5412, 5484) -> 0.015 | 10.2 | 9.85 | 9.62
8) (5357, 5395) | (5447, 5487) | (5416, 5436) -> 0.046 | 10.1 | 9.54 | 9.88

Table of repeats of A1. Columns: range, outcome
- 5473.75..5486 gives 9.33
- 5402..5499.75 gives 8.61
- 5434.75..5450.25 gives 9.47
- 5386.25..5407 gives 9.08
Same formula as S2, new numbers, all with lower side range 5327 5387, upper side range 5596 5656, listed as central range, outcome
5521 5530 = 0.05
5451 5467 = 0.01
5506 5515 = 0.02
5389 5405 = -0.01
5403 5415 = 0.04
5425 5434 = 0.07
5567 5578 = 0.14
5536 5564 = 0.01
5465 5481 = -0.01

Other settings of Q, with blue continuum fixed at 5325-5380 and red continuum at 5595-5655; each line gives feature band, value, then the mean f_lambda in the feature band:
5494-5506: -0.5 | 10.2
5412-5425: 0.1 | 9.81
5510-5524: 0.2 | 9.65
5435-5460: -0.3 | 9.98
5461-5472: 0.1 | 9.78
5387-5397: -0.4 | 10.4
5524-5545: 0.1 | 9.69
